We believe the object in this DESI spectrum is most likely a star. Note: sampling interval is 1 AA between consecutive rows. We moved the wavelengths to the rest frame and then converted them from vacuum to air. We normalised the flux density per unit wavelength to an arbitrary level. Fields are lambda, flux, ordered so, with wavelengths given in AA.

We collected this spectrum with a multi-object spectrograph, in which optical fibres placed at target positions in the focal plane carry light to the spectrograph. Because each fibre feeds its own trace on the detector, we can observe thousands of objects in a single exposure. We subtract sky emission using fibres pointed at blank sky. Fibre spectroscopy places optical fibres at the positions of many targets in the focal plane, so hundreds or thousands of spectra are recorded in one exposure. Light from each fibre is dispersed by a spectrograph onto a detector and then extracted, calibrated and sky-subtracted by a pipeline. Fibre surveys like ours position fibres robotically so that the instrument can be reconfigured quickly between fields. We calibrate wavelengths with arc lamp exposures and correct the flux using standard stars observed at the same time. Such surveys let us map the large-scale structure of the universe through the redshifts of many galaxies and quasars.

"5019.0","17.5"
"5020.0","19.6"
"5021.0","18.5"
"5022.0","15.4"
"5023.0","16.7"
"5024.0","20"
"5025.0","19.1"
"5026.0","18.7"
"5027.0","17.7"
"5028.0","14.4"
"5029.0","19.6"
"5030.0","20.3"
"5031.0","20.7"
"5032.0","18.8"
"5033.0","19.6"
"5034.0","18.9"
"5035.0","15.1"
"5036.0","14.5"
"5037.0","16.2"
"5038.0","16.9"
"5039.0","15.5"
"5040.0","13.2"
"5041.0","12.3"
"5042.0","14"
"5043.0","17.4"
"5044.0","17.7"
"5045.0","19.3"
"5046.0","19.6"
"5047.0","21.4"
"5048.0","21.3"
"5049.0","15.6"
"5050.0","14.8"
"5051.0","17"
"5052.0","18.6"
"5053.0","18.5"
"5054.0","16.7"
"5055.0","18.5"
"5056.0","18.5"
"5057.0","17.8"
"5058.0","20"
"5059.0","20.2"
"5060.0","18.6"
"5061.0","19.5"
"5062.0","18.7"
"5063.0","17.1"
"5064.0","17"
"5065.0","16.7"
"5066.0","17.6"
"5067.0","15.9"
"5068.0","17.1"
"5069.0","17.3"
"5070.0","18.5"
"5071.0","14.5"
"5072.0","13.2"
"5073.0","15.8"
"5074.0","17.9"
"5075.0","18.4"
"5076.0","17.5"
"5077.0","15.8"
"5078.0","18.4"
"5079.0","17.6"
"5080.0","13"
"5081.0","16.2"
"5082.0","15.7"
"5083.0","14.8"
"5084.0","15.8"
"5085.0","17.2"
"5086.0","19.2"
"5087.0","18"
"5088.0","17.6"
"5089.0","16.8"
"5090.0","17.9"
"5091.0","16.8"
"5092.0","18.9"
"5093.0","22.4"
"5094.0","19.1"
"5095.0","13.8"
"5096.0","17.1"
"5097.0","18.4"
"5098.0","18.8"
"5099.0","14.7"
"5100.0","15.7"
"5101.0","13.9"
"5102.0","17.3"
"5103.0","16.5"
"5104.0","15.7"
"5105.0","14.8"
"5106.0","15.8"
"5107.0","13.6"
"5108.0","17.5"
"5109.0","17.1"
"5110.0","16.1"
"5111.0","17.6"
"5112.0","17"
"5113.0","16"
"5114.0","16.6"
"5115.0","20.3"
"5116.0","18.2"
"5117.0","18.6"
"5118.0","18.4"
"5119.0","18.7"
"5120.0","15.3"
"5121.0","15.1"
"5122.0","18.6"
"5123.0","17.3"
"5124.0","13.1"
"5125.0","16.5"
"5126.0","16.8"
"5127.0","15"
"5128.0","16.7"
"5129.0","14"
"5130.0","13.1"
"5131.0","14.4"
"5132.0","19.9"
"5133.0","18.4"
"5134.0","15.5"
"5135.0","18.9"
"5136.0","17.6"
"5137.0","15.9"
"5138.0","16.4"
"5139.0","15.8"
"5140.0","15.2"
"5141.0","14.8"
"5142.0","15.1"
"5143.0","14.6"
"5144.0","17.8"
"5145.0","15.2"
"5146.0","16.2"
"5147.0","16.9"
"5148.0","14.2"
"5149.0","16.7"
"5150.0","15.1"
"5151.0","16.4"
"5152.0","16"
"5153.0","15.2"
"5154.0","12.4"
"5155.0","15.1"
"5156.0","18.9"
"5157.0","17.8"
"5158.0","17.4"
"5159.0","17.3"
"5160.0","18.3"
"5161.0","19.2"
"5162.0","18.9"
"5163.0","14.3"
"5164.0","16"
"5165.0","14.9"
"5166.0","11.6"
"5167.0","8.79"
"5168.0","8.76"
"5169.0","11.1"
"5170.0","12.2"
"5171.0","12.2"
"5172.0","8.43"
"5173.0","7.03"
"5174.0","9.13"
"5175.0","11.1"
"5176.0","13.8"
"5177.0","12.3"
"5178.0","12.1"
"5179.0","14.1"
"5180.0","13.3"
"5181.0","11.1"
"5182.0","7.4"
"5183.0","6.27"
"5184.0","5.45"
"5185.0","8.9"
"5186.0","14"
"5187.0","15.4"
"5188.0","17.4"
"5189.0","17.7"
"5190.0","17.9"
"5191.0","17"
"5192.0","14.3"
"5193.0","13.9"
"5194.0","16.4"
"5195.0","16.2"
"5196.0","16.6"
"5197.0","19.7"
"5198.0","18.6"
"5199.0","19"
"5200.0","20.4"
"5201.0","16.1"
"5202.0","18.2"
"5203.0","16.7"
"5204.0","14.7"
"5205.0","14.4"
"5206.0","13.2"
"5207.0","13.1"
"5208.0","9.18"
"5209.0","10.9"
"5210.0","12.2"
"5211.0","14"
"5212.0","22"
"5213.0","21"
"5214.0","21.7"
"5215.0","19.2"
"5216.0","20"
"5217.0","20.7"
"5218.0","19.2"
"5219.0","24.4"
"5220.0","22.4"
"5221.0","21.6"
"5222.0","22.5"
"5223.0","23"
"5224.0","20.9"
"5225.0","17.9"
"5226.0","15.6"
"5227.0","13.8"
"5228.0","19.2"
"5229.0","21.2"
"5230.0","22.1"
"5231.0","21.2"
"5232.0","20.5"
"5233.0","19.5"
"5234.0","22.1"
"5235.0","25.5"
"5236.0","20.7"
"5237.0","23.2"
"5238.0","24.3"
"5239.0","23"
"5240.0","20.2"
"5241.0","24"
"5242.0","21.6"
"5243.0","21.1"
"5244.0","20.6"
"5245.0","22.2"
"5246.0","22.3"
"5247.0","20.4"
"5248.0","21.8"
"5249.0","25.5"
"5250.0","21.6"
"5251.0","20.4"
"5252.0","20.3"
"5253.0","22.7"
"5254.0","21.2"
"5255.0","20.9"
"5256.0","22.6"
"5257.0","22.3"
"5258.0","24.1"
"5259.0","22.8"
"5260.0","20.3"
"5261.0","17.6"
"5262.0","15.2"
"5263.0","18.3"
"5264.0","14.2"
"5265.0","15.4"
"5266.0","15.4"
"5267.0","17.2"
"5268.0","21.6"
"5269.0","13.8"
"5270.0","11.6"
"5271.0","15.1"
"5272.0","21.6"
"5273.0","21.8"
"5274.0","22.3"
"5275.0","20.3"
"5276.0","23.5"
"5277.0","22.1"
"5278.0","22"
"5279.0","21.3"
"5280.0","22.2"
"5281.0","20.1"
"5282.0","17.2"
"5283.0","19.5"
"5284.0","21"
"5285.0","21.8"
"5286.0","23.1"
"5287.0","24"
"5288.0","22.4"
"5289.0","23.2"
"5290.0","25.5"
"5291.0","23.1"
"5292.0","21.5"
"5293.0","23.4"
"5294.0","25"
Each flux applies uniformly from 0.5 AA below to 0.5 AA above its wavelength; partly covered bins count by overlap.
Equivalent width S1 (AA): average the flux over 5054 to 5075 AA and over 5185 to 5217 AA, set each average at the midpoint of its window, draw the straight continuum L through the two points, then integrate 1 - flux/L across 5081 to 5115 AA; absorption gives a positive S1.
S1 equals 0.82 AA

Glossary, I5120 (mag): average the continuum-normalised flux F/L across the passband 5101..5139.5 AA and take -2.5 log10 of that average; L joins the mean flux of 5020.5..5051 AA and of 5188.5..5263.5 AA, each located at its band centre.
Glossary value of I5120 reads 0.11 mag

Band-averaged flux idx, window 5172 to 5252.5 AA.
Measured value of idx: 17.6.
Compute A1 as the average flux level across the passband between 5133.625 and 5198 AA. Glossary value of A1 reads 14.4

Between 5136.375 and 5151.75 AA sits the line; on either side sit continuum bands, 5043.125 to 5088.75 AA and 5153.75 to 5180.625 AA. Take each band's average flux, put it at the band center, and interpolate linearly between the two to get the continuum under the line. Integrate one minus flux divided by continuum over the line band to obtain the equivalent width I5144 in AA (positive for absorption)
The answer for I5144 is -1.4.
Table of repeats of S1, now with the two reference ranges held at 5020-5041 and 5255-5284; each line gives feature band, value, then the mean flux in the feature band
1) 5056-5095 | 1.0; 17.3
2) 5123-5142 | 2.3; 16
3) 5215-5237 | -1.9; 20.7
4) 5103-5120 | 1.1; 16.9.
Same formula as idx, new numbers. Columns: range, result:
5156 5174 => 13.8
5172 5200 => 13.6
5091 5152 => 16.5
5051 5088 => 17.3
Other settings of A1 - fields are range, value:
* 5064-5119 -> 16.9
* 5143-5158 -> 16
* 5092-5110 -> 16.6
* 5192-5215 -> 16.3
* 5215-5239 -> 20.9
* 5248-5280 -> 19.9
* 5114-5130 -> 16.7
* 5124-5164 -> 16.2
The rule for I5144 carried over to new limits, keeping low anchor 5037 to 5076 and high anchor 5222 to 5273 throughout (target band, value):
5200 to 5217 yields 2.89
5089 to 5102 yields 0.46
